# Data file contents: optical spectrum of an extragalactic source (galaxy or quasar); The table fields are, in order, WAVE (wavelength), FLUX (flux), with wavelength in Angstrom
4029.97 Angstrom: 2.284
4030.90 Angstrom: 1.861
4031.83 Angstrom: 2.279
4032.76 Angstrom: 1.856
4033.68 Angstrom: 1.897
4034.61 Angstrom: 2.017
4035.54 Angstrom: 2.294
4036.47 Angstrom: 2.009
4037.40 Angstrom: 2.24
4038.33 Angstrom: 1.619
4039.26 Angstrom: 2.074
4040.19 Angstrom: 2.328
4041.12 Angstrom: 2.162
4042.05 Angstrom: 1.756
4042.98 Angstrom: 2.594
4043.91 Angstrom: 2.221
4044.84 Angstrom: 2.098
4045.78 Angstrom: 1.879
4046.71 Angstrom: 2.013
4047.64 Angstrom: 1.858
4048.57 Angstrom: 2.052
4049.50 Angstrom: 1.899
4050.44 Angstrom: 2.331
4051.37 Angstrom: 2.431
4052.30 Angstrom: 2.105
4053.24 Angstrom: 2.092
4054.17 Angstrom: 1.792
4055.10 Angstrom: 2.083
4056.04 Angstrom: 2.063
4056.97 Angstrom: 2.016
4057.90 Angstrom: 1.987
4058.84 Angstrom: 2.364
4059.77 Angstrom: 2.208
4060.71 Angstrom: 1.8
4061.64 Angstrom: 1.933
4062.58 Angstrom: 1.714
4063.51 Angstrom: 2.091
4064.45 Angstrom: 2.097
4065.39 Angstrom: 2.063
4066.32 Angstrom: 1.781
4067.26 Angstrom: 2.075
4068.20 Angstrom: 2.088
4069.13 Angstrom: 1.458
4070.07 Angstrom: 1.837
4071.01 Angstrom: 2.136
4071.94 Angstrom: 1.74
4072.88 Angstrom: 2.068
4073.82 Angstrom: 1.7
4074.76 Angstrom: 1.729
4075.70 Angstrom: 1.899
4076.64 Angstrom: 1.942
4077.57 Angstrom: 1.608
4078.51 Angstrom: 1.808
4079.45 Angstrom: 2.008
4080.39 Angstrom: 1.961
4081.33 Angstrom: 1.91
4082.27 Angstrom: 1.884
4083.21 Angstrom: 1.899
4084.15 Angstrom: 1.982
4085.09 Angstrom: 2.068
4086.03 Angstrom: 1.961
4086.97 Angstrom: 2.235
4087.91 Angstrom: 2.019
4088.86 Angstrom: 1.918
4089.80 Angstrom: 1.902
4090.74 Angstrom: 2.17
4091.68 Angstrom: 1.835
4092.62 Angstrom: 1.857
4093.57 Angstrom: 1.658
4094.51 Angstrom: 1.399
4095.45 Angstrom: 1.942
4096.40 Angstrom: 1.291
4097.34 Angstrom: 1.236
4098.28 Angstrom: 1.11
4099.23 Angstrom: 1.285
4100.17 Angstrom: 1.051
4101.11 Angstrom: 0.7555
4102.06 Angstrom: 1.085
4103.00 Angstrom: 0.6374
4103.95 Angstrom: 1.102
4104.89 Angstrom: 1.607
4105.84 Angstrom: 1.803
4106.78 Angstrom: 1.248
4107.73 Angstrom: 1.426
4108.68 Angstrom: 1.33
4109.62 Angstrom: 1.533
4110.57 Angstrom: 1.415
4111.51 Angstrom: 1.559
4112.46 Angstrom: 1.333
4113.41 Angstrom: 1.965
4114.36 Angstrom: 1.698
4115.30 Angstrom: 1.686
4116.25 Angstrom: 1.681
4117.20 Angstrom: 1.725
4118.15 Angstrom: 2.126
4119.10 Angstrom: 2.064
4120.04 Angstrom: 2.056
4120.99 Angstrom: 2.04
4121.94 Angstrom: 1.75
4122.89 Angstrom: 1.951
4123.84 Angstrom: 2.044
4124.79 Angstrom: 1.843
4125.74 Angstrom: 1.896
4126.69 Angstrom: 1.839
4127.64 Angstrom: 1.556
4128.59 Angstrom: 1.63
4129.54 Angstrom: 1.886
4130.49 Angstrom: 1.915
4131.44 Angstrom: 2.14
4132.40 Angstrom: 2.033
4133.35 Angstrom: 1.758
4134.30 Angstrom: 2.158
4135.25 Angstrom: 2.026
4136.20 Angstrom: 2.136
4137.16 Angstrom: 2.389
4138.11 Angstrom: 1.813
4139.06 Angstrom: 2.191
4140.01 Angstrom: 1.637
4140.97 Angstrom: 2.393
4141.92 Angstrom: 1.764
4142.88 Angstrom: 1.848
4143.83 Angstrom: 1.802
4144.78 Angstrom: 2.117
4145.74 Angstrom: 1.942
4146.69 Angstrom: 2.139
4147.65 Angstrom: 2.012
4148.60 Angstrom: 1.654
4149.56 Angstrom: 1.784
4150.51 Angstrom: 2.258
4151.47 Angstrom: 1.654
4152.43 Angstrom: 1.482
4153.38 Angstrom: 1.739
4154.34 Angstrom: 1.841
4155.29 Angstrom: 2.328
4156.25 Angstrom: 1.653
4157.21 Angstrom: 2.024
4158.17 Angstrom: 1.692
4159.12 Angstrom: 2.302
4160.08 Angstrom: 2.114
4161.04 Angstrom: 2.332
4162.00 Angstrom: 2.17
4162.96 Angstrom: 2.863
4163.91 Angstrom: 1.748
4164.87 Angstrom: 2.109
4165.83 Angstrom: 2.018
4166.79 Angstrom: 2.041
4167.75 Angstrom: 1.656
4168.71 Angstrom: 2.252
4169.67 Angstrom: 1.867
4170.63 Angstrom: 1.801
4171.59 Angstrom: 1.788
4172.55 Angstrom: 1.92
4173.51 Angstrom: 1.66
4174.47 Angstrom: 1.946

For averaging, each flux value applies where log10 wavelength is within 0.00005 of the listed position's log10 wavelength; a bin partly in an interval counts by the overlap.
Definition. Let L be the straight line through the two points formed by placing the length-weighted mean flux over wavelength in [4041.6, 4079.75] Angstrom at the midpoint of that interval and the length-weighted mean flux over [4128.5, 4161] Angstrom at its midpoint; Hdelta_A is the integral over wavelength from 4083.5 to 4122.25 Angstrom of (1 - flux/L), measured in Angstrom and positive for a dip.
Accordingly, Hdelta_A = 6.8 Angstrom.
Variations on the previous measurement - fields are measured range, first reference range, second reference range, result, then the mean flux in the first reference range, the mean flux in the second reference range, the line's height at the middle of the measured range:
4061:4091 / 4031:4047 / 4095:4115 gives -4.70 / 2.07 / 1.36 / 1.67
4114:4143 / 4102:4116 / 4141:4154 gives -4.63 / 1.44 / 1.88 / 1.66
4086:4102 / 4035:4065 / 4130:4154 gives 3.27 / 2.07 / 1.95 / 2.01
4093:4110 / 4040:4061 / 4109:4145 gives 5.59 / 2.09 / 1.88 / 1.95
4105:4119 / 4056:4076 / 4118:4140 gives 2.39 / 1.95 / 1.96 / 1.95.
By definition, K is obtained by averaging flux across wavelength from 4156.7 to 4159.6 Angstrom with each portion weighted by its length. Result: 2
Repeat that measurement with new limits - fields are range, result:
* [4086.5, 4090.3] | 2.02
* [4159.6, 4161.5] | 2.22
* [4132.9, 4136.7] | 2.02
